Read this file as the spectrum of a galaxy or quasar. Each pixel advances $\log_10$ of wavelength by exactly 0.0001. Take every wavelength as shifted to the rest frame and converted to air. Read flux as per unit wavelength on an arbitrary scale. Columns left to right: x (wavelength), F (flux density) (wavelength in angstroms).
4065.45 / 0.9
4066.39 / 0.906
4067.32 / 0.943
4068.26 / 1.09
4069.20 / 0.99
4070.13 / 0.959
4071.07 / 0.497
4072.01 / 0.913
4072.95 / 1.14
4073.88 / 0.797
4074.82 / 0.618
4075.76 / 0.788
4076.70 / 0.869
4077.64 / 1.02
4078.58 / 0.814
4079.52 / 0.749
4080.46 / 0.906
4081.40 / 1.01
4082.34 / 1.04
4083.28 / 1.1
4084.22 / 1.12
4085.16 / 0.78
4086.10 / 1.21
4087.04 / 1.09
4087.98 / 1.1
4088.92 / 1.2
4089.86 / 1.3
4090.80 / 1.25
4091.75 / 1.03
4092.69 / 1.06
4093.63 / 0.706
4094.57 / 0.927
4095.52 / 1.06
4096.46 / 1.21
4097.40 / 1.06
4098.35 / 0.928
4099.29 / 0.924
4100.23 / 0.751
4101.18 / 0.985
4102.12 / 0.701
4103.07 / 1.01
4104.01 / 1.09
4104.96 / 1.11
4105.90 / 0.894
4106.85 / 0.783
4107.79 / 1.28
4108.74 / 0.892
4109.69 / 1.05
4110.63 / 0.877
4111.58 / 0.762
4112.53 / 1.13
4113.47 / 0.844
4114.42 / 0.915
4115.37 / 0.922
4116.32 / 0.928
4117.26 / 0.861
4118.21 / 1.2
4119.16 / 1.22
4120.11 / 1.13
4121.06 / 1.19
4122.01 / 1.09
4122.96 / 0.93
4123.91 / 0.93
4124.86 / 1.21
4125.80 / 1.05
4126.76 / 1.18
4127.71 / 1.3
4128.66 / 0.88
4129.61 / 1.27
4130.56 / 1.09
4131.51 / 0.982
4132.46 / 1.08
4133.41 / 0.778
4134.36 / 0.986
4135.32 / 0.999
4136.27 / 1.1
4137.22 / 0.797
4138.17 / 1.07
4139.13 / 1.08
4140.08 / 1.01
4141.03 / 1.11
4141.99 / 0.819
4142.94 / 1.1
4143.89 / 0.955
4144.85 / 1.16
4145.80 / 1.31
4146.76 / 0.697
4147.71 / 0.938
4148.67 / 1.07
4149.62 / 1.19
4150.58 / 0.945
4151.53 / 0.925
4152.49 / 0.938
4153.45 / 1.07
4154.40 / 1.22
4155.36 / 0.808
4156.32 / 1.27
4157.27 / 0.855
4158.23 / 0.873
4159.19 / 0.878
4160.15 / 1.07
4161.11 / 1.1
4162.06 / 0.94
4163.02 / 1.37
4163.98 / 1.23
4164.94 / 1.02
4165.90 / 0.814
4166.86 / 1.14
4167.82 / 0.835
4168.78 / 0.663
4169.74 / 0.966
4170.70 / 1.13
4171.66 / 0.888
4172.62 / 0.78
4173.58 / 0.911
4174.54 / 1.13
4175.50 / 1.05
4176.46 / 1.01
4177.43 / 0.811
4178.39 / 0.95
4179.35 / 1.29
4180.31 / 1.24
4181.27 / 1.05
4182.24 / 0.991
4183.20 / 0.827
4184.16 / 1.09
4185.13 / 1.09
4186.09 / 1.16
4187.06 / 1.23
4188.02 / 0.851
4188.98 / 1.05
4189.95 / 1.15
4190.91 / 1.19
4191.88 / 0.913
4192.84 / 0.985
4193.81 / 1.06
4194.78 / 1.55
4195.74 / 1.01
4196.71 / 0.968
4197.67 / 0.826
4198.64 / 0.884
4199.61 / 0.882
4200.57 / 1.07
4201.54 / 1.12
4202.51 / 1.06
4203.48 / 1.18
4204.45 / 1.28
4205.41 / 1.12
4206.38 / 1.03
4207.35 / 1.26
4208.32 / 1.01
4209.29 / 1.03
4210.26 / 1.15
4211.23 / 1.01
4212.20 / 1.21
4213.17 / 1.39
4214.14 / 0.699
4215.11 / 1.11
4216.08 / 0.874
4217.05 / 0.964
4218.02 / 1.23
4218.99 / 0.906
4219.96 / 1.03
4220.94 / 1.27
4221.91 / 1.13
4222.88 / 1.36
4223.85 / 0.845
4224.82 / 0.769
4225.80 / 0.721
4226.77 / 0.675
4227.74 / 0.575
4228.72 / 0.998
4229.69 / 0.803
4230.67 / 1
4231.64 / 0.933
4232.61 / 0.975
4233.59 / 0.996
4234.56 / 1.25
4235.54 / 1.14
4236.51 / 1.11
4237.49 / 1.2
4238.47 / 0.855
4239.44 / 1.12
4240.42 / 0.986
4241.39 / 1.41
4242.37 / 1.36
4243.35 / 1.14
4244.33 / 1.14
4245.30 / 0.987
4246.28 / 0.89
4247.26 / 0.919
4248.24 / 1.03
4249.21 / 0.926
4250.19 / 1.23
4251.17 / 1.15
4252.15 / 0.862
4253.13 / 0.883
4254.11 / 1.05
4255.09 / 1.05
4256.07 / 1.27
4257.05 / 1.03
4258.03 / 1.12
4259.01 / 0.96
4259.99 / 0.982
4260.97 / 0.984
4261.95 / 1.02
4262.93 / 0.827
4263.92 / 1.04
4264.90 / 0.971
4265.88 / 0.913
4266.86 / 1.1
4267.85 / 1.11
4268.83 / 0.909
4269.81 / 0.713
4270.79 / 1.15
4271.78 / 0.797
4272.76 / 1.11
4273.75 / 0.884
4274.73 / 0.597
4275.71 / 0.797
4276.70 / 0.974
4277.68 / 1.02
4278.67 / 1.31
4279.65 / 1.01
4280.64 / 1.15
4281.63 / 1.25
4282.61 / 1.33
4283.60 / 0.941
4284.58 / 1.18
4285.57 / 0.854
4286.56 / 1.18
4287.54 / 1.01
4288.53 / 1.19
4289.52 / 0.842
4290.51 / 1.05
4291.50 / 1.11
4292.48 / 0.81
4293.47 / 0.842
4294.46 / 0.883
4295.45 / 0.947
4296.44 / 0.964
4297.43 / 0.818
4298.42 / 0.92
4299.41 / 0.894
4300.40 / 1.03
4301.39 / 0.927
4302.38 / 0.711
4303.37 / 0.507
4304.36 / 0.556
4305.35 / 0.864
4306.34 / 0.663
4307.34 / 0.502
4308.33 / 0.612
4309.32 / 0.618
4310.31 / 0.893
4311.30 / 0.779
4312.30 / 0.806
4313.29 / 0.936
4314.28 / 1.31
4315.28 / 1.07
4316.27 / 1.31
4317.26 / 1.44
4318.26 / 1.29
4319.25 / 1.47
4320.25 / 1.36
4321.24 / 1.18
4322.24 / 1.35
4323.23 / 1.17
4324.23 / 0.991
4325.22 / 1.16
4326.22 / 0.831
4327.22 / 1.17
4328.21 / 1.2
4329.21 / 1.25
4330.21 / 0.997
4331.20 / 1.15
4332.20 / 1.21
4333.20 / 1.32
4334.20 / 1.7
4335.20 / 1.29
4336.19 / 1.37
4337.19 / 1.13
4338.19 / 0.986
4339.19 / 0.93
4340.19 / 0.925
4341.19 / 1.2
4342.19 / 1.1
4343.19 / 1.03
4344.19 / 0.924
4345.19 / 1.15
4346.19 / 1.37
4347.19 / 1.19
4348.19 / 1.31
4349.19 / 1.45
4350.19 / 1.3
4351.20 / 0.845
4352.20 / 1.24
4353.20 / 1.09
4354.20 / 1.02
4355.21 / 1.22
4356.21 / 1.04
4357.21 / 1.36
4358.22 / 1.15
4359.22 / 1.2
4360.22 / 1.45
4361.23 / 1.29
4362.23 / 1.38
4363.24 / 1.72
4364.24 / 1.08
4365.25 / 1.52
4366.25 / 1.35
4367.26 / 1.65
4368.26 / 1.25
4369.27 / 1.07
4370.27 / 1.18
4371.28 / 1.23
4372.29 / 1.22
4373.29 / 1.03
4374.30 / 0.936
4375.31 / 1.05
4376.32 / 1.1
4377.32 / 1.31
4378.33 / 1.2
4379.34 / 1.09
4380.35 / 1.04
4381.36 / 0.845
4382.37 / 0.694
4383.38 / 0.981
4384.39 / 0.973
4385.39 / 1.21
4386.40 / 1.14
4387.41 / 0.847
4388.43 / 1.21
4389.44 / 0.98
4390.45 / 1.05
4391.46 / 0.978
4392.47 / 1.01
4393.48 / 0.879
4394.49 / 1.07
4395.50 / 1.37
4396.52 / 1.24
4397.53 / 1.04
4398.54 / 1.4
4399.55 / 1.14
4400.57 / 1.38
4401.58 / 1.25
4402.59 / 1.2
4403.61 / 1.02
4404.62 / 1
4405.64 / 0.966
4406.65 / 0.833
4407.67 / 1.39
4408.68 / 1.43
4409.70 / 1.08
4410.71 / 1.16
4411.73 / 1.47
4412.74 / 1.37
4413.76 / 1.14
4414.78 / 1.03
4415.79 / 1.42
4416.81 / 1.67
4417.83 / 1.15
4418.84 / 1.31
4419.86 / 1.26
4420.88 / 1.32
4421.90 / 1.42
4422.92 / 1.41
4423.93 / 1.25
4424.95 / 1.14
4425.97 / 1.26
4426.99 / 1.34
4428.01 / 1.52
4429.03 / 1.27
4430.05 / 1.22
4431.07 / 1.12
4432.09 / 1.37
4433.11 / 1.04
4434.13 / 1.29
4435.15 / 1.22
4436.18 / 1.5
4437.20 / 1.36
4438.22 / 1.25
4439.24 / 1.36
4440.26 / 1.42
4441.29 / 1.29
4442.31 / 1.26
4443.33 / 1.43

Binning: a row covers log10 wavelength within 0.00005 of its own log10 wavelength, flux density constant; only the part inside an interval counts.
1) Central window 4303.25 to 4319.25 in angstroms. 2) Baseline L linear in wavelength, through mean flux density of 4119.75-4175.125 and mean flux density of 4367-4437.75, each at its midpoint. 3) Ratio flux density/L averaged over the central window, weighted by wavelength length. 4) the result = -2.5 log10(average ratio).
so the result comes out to 0.23 mag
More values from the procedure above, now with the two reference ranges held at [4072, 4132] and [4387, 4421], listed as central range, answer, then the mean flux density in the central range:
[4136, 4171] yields 0.02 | 1.01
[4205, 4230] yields 0.07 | 1.01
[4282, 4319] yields 0.19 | 0.94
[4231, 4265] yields 0.04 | 1.05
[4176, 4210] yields -0.01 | 1.06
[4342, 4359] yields -0.02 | 1.17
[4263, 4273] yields 0.13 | 0.971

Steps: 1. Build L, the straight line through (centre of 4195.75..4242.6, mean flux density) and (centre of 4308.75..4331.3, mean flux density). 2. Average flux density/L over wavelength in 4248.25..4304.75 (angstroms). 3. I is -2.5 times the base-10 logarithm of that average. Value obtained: 0.11 mag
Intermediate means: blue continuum 1.03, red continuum 1.12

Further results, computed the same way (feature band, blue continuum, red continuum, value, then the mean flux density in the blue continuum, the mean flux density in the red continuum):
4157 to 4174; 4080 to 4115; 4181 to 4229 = 0.06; 1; 1.04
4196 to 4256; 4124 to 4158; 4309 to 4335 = 0.06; 1.03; 1.16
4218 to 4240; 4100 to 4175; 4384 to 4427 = 0.08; 1.01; 1.19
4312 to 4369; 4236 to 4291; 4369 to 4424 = -0.10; 1.03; 1.15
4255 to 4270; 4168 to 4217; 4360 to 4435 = 0.09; 1.04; 1.2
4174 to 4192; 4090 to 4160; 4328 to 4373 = 0.01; 1.01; 1.22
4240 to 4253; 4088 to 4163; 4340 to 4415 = 0.01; 1.02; 1.16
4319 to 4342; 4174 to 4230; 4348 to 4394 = -0.05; 1.04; 1.15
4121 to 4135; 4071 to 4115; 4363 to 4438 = -0.07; 0.968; 1.2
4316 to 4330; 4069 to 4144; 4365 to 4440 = -0.07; 0.994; 1.2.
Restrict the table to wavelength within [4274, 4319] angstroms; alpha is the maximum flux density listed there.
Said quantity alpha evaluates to 1.44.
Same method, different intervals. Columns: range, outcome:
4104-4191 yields 1.37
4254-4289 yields 1.33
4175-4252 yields 1.55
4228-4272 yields 1.41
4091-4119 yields 1.28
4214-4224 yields 1.36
